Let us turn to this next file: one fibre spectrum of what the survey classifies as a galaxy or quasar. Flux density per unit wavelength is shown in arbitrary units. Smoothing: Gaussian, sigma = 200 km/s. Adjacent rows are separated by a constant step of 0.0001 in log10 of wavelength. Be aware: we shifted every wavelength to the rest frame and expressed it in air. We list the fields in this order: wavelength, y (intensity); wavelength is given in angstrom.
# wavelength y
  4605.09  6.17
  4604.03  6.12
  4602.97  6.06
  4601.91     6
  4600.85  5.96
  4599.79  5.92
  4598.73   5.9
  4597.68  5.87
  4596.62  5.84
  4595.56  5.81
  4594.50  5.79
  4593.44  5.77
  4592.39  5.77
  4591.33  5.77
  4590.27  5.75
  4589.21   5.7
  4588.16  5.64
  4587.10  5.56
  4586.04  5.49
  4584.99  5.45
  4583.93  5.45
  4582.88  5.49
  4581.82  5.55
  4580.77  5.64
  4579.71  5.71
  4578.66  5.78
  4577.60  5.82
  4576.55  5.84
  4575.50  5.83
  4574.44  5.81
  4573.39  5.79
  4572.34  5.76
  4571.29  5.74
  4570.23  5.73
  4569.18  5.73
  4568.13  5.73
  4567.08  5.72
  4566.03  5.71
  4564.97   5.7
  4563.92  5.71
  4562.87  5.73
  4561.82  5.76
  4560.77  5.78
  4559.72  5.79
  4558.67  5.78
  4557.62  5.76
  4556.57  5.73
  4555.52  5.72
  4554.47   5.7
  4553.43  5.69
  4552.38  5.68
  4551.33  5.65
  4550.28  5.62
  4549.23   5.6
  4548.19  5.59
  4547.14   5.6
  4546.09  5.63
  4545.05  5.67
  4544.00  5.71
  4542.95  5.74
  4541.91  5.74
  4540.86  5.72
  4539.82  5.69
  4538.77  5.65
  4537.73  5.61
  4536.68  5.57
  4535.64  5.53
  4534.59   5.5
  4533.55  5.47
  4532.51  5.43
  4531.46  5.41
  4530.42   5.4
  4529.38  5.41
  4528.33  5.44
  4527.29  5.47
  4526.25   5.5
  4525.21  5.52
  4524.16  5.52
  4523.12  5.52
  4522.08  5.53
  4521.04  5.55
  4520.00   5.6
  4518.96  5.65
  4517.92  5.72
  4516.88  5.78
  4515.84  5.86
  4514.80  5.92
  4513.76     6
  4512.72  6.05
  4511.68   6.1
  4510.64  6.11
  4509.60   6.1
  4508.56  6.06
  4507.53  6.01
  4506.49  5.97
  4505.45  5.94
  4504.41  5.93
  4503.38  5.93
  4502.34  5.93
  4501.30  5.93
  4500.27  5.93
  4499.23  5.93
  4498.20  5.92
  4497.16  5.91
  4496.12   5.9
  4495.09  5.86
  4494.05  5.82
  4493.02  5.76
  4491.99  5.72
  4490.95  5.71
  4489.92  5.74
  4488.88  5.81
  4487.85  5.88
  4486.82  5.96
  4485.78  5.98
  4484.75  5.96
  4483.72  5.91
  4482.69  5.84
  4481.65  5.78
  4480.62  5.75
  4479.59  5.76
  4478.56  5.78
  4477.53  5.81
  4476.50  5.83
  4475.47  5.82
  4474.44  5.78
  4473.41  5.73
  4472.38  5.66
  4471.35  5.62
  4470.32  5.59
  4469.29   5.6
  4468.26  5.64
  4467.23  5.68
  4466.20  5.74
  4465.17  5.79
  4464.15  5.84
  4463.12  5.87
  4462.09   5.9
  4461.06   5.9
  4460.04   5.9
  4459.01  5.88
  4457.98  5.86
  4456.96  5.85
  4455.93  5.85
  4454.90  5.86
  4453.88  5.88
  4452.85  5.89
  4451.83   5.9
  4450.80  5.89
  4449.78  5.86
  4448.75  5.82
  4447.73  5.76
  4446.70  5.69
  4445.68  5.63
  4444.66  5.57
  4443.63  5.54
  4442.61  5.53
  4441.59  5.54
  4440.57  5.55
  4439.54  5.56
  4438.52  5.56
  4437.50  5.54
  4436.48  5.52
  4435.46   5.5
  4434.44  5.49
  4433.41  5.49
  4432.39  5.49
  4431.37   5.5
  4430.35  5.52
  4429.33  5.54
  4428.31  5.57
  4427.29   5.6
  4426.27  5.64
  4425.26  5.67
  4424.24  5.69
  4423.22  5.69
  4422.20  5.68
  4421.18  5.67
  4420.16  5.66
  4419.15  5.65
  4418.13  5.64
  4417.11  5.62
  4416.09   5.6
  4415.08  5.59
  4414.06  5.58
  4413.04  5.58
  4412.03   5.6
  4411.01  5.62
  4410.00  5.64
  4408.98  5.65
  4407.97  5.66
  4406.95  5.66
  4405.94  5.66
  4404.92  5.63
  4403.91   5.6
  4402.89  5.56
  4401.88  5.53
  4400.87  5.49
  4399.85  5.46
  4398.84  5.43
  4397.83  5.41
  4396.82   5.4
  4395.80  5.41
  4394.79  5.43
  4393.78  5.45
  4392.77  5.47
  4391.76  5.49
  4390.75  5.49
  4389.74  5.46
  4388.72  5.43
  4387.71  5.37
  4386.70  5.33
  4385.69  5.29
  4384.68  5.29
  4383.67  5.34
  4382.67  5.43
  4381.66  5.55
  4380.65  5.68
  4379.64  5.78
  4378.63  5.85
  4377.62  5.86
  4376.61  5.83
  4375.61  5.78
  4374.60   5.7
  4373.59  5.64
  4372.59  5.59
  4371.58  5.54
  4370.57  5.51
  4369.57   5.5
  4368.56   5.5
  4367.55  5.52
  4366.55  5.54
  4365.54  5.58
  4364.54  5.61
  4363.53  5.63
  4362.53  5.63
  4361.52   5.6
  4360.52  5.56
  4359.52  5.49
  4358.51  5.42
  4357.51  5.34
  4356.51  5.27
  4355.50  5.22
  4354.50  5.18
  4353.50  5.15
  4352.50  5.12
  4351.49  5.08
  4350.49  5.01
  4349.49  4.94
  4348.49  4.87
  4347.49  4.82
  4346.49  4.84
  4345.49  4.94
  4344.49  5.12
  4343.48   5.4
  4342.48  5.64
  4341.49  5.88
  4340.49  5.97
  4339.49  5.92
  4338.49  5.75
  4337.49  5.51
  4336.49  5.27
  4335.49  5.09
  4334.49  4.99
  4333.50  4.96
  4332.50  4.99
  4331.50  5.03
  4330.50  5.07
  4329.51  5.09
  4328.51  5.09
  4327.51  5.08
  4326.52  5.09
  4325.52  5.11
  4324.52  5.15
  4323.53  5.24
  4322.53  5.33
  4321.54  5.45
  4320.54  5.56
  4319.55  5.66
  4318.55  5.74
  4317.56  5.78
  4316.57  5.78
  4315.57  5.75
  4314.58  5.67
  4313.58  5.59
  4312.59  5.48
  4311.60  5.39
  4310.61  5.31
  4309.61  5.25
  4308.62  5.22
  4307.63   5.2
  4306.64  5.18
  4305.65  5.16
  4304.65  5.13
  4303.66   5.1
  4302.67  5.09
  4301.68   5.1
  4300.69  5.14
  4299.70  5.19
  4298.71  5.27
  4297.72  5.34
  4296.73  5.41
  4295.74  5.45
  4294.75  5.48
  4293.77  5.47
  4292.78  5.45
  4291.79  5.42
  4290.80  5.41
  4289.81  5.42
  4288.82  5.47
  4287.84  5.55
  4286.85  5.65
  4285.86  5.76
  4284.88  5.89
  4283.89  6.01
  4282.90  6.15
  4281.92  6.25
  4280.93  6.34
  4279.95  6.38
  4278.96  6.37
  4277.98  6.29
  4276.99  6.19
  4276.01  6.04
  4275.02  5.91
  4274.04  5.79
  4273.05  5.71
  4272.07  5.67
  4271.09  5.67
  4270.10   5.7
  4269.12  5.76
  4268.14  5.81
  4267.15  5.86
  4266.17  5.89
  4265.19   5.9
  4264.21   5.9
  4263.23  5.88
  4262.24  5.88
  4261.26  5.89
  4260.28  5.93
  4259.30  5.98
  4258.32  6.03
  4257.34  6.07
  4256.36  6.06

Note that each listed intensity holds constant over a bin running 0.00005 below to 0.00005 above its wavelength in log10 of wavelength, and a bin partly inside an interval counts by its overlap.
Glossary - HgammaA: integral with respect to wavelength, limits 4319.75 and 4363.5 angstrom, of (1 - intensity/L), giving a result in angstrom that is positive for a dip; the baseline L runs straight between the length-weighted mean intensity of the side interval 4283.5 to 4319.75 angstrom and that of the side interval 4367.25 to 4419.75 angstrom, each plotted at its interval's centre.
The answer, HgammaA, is 1.8 angstrom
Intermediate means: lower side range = 5.44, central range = 5.27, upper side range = 5.55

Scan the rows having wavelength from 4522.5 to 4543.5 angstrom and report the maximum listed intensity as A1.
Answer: 5.74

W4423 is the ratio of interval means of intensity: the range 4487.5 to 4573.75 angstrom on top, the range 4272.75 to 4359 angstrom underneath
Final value 1.1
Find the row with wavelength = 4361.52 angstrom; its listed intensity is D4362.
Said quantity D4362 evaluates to 5.6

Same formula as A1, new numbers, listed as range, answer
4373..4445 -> 5.86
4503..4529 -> 6.11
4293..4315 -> 5.67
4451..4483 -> 5.9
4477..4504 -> 5.98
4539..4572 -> 5.79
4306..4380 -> 5.97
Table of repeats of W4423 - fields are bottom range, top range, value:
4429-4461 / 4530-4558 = 0.99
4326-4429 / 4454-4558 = 1.05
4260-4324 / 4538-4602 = 1.02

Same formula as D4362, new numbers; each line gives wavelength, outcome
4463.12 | 5.87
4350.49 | 5.01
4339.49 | 5.92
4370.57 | 5.51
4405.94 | 5.66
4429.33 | 5.54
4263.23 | 5.88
